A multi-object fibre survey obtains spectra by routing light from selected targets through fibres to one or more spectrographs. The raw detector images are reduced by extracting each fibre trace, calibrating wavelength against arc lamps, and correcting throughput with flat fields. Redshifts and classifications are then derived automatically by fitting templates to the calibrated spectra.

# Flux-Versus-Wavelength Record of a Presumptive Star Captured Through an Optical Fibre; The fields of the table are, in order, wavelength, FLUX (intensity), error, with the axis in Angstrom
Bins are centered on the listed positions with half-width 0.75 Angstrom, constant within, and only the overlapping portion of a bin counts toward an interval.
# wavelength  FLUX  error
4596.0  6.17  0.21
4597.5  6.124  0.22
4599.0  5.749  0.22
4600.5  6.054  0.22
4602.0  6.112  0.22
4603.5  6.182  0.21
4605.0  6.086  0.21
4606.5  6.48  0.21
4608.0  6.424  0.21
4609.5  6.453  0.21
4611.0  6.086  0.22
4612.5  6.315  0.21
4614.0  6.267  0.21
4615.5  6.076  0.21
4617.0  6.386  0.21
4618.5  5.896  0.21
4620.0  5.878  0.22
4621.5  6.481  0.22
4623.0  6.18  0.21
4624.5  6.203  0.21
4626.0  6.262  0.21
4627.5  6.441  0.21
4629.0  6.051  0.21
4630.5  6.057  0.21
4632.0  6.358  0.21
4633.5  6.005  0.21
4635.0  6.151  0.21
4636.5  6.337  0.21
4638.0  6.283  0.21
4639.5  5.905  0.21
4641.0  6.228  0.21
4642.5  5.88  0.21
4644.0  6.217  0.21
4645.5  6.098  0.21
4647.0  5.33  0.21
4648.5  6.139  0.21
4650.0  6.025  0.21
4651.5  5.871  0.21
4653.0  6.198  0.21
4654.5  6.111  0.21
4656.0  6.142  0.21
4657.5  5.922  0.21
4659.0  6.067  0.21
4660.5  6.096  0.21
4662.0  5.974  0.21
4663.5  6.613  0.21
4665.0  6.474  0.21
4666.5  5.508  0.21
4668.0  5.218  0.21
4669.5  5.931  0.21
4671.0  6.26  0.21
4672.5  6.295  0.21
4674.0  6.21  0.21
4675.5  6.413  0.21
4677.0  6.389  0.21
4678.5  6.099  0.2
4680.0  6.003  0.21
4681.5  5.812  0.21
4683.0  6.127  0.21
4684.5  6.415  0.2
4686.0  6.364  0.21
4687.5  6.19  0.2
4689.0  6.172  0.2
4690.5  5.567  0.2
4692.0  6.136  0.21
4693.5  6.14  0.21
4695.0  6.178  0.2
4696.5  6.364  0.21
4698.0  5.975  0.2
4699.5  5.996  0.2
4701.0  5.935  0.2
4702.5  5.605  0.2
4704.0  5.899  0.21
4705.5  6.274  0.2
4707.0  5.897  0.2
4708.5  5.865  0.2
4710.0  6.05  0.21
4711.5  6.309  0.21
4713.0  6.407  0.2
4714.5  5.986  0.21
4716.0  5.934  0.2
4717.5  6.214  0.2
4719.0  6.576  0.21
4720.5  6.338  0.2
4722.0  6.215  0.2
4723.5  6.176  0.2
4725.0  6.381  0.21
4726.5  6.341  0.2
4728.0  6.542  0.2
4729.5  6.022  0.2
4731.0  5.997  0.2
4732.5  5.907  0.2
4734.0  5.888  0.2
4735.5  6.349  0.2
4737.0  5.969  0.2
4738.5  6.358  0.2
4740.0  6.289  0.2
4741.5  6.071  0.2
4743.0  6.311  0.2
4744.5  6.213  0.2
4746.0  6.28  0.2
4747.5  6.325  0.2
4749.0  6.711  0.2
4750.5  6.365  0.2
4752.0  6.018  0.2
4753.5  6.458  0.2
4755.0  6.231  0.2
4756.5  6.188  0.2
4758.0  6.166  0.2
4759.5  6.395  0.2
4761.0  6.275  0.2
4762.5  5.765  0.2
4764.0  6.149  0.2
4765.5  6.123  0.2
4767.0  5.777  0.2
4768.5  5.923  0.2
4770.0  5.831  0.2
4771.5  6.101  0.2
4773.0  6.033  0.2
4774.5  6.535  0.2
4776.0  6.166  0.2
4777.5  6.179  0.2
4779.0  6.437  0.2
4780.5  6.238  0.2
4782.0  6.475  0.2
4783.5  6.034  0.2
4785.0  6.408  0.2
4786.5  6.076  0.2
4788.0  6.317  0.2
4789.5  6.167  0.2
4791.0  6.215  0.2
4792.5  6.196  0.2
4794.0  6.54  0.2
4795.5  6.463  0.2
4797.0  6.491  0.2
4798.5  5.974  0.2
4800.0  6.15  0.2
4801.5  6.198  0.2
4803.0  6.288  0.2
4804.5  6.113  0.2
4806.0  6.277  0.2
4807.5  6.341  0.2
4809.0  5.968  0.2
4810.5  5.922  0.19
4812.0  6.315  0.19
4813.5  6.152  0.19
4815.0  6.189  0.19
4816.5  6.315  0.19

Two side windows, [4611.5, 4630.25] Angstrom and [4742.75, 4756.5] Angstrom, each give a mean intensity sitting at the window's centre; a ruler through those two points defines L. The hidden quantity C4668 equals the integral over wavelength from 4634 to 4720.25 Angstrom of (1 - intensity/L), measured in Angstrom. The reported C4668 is 2.3 Angstrom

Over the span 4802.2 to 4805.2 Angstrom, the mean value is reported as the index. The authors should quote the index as 6.2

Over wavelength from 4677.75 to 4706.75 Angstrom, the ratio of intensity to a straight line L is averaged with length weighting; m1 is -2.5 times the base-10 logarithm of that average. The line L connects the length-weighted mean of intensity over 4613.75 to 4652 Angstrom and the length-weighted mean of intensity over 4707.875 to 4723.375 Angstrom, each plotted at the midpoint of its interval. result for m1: 0.02 mag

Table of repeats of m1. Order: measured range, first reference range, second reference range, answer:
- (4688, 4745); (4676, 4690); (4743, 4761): 0.019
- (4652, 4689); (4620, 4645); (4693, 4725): 0.006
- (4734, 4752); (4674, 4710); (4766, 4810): -0.021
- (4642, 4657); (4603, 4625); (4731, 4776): 0.037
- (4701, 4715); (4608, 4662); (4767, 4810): 0.025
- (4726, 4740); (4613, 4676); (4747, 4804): 0.005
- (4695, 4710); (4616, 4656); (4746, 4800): 0.031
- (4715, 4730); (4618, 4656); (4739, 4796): -0.016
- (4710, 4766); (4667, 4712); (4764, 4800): -0.015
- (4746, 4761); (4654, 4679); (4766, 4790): -0.028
